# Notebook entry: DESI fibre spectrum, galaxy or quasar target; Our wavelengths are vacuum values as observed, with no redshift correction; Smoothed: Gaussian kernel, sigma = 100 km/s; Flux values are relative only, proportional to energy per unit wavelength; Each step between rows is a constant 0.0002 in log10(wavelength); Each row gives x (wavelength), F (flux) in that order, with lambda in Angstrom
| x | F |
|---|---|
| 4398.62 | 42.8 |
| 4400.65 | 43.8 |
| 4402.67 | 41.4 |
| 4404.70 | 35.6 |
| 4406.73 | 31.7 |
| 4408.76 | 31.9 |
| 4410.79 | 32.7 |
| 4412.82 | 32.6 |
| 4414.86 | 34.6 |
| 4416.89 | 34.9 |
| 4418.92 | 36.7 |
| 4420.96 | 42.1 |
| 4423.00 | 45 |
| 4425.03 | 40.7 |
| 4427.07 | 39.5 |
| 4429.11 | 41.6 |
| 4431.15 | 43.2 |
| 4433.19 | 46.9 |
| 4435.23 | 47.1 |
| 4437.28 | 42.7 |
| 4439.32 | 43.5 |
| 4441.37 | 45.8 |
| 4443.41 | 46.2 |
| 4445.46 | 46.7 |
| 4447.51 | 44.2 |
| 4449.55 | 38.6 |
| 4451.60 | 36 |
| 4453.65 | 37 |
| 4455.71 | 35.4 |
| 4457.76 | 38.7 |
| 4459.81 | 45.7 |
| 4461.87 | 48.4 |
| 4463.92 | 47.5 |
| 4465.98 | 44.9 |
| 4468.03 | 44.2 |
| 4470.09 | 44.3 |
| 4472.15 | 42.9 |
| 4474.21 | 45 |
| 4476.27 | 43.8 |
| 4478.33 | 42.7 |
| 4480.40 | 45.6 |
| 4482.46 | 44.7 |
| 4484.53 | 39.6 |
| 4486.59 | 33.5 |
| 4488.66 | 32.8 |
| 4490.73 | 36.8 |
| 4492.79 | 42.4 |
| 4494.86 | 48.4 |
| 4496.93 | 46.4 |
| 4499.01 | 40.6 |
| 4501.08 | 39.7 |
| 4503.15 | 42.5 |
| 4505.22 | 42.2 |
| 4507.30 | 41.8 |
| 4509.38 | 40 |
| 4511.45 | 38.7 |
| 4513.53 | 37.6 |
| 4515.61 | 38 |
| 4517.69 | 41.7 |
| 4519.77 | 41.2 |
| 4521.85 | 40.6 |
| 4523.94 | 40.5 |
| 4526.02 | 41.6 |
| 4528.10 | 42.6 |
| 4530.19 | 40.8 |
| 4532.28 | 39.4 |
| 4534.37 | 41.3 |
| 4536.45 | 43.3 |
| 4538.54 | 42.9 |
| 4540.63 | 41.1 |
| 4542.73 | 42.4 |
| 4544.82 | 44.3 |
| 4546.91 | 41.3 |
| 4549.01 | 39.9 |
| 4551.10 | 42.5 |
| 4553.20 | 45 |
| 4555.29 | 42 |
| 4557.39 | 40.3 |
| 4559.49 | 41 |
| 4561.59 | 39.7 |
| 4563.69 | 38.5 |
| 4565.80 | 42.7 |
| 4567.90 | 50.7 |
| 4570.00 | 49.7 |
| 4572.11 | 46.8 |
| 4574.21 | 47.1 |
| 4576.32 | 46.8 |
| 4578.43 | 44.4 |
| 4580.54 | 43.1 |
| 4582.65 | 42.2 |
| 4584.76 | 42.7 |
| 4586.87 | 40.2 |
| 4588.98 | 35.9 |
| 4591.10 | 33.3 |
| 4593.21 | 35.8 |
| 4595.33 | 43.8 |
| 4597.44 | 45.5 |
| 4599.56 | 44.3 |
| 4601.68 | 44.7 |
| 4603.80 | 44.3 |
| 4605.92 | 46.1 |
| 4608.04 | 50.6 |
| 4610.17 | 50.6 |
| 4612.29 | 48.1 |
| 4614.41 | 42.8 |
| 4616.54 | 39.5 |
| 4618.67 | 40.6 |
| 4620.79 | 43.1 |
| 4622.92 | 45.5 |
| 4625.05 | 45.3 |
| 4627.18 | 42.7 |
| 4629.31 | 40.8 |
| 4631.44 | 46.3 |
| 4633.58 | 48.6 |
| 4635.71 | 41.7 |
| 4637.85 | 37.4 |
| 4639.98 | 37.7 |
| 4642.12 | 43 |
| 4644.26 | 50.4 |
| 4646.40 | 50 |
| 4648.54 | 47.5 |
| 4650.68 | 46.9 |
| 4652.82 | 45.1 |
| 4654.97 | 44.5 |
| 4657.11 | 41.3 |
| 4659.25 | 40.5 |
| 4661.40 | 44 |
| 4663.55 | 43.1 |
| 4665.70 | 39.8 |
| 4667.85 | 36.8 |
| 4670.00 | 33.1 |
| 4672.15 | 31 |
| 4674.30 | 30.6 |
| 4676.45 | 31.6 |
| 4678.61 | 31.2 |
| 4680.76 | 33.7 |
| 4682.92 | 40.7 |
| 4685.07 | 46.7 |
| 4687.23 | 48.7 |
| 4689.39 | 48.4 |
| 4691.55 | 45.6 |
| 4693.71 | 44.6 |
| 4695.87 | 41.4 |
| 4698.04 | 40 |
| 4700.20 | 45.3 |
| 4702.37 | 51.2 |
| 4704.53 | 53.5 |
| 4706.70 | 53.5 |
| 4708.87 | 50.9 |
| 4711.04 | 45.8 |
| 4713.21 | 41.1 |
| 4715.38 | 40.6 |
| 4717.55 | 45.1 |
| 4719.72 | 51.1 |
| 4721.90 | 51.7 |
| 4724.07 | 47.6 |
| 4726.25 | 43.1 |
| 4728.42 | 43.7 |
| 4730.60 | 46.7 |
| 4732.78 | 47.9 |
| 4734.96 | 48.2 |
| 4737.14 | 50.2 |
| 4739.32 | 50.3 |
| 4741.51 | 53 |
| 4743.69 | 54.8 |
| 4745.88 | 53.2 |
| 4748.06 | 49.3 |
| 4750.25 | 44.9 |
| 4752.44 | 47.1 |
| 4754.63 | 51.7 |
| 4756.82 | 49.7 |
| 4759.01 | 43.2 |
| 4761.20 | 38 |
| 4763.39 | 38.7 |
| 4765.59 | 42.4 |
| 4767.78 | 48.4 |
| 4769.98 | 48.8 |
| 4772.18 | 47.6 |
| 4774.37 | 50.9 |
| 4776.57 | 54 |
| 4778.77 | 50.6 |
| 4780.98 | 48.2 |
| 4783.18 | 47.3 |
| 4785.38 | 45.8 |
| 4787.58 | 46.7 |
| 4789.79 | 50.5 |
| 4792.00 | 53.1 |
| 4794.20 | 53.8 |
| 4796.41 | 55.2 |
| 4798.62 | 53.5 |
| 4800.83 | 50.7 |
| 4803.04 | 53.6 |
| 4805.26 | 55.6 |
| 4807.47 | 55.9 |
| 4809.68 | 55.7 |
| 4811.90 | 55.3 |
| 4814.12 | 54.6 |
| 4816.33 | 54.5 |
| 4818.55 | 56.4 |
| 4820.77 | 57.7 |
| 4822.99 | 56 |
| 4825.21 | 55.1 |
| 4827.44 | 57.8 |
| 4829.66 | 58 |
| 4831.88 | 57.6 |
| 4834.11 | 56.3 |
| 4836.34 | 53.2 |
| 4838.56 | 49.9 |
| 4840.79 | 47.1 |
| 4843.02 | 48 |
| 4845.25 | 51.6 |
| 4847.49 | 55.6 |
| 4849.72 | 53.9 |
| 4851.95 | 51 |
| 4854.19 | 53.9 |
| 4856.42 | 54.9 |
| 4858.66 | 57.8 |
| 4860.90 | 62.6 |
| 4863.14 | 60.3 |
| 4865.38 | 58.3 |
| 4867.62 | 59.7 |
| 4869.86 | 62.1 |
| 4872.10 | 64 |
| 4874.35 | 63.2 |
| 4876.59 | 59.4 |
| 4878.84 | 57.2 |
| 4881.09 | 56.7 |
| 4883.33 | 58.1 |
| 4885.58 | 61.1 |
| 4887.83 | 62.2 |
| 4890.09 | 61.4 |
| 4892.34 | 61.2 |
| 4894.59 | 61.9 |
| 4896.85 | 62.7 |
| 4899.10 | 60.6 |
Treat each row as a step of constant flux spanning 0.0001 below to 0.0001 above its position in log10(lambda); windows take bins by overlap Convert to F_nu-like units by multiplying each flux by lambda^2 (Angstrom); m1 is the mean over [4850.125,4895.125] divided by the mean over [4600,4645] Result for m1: 1.5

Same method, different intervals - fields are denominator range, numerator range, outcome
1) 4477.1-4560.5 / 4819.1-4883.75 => 1.58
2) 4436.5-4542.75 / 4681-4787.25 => 1.26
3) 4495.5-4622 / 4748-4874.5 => 1.38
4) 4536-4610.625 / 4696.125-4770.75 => 1.17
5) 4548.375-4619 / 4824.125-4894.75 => 1.48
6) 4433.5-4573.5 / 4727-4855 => 1.37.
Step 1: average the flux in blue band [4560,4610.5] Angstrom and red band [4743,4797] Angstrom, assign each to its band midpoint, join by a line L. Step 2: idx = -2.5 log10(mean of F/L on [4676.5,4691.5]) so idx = 0.13 mag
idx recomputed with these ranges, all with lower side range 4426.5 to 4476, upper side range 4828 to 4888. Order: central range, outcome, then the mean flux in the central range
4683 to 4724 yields 0.11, 46.8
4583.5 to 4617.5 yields 0.12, 43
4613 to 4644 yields 0.15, 42.8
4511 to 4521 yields 0.15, 39.5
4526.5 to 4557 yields 0.10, 42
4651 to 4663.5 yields 0.16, 43.3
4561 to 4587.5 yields 0.07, 44.3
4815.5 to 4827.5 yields -0.01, 56.1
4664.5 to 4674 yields 0.40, 34.9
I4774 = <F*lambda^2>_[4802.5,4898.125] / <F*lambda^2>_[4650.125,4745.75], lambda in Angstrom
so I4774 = 1.4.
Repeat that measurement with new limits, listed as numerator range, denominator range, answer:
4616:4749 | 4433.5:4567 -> 1.15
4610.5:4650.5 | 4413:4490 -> 1.14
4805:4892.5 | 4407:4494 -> 1.64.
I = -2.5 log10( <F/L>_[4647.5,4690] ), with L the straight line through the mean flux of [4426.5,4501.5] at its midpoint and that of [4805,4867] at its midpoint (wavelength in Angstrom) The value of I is 0.23 mag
